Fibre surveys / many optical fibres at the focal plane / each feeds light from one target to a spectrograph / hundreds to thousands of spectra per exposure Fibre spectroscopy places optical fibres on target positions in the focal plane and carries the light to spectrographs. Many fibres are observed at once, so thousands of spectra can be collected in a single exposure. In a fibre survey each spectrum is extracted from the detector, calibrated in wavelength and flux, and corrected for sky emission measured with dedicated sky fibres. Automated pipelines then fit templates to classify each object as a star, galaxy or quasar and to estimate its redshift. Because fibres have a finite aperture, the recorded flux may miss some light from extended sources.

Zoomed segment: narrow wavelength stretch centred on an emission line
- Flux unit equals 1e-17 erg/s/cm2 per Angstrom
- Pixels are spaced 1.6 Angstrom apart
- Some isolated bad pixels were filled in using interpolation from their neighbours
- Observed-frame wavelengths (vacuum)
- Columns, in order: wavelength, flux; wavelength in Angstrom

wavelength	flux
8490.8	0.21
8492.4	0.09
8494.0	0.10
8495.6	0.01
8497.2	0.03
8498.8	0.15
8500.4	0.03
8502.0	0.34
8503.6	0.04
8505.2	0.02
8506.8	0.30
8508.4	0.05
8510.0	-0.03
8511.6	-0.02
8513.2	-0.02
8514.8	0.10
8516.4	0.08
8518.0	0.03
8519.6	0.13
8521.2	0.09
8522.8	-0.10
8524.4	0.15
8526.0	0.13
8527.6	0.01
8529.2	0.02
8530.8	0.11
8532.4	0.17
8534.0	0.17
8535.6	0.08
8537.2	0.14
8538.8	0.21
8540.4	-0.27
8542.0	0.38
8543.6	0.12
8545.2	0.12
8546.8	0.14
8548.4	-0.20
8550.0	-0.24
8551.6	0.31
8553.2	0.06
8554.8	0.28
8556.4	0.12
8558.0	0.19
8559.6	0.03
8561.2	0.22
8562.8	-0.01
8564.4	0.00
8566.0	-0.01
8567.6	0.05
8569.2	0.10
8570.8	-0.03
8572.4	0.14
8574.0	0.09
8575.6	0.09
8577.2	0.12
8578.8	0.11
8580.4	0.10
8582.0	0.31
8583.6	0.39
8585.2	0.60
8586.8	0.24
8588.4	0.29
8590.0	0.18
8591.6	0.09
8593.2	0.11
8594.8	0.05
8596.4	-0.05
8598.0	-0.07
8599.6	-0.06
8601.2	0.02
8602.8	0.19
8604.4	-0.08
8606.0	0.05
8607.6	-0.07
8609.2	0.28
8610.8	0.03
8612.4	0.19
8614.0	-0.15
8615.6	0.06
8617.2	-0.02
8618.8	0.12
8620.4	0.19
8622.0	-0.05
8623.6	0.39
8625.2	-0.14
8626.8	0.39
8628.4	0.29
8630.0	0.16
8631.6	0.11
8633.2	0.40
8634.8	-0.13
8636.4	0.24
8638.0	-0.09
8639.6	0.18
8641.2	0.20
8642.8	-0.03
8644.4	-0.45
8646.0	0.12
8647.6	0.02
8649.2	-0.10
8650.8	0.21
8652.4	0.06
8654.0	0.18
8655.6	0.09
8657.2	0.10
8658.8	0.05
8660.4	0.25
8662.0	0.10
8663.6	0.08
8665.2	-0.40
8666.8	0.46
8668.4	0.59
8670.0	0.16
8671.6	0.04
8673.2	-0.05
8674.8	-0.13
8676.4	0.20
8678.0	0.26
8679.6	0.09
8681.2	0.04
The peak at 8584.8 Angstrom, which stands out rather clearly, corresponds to H-gamma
